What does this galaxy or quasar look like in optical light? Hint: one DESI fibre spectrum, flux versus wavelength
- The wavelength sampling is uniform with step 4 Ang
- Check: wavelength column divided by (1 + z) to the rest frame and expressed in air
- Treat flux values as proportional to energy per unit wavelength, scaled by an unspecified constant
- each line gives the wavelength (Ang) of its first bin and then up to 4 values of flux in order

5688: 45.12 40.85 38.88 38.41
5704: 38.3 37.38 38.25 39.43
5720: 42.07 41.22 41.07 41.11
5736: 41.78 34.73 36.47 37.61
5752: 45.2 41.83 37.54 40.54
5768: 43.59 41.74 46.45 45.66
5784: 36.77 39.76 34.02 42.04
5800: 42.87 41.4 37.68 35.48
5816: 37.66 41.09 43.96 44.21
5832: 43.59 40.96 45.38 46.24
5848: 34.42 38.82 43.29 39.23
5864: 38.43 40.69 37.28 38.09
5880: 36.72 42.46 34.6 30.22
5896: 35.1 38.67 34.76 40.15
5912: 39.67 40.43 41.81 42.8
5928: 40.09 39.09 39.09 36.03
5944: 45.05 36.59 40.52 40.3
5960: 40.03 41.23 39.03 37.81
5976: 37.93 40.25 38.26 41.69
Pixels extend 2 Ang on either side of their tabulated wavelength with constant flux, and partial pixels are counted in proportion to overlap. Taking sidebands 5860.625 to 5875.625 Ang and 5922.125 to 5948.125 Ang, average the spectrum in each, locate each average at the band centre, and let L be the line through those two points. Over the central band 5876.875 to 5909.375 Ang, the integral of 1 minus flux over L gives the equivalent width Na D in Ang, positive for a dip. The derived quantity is 2.2 Ang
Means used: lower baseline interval 38.8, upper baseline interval 40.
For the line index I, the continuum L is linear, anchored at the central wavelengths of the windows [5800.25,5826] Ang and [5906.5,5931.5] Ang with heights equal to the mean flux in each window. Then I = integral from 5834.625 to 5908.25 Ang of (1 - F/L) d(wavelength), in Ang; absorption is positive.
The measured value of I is 3.0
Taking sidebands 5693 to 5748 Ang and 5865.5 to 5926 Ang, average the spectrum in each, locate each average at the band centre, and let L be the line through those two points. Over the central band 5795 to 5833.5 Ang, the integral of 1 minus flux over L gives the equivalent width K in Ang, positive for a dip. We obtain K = -2.3 Ang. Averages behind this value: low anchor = 39.1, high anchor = 38.2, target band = 40.9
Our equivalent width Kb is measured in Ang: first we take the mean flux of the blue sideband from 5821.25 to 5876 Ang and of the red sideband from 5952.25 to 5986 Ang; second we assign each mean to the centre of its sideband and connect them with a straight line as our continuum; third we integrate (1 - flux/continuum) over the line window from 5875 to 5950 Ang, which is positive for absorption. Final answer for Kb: 3.2 Ang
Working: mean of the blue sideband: 41.2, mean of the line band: 38.5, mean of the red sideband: 39.4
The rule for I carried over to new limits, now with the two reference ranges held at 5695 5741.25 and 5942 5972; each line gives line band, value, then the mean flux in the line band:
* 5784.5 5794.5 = 0.6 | 37.1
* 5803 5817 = 0.7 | 37.8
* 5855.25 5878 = 0.4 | 39.3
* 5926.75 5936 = 0.2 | 39.4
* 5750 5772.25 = -1.2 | 41.7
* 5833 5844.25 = -1.1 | 43.8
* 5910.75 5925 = -0.4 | 41.1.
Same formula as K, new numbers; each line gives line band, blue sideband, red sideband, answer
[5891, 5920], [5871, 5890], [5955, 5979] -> 0.6 Ang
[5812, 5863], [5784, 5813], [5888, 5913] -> -4.5 Ang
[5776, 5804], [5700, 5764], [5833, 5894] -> -0.9 Ang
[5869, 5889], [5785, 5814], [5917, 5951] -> 0.8 Ang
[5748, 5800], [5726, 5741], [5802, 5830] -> -1.4 Ang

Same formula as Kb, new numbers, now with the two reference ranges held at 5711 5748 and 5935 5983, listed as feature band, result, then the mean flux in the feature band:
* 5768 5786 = -1.5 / 42.8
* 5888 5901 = 1.7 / 34.3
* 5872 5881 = 0.5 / 37.5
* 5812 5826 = -0.2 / 40.1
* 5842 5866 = -0.4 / 40.1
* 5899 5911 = 0.5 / 37.9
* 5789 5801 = 0.0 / 39.4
